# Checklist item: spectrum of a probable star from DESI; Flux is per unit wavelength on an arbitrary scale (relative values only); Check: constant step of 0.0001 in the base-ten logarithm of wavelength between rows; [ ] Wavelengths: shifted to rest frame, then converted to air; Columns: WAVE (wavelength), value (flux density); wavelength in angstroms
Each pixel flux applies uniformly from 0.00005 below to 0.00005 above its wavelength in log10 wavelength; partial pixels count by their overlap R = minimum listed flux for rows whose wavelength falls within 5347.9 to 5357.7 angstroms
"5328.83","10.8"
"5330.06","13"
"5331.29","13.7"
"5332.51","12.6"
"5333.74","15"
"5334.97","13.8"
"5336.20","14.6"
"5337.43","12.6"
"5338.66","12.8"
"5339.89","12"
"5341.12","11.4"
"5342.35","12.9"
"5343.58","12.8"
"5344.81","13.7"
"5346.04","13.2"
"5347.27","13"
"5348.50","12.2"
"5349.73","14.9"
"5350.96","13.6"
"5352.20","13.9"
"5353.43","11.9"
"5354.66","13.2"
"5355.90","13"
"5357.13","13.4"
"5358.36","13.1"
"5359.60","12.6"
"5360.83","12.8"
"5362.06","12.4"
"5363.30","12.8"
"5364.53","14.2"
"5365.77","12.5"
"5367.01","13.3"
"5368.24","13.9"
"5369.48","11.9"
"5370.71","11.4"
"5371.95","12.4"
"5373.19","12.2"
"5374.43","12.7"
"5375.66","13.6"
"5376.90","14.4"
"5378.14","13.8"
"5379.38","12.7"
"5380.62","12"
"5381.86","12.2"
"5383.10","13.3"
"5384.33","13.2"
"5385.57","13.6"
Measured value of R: 11.9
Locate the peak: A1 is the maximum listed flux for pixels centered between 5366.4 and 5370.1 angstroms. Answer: 13.9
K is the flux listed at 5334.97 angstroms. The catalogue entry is 13.8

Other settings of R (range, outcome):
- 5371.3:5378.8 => 12.2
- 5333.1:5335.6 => 13.8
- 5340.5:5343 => 11.4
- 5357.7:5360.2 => 12.6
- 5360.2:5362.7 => 12.4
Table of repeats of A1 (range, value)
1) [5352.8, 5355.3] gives 13.2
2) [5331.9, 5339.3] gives 15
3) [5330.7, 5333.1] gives 13.7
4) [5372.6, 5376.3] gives 13.6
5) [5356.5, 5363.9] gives 13.4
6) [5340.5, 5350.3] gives 14.9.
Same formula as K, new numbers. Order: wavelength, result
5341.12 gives 11.4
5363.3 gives 12.8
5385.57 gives 13.6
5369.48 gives 11.9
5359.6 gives 12.6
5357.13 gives 13.4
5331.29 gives 13.7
